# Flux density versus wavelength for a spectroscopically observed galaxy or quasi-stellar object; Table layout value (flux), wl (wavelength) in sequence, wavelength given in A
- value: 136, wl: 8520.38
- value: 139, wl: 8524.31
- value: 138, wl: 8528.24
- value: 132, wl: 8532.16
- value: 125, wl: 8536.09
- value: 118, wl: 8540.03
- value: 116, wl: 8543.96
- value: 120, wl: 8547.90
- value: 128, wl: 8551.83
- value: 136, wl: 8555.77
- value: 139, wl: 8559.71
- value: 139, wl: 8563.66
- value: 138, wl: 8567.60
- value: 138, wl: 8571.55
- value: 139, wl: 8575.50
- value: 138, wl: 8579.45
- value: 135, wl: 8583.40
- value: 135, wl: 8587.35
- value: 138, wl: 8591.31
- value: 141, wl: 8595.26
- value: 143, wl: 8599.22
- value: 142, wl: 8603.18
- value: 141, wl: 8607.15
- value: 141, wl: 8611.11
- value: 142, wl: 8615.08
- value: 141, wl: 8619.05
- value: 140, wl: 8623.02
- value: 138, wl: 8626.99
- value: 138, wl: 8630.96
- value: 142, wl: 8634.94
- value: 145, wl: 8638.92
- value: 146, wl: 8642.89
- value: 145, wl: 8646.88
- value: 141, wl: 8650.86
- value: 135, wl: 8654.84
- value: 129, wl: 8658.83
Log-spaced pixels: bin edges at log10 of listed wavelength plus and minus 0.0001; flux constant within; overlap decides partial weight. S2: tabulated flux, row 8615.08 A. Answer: 142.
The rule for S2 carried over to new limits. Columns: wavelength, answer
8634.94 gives 142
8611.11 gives 141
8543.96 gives 116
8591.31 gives 138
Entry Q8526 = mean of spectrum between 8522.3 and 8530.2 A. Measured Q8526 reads 138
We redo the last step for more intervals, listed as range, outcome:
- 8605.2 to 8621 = 141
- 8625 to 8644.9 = 142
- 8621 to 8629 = 139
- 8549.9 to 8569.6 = 136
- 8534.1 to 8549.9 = 120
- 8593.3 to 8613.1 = 142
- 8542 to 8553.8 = 121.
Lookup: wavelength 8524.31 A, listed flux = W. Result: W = 139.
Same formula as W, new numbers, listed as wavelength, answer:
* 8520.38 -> 136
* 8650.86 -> 141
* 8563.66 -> 139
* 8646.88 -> 145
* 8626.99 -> 138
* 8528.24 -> 138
